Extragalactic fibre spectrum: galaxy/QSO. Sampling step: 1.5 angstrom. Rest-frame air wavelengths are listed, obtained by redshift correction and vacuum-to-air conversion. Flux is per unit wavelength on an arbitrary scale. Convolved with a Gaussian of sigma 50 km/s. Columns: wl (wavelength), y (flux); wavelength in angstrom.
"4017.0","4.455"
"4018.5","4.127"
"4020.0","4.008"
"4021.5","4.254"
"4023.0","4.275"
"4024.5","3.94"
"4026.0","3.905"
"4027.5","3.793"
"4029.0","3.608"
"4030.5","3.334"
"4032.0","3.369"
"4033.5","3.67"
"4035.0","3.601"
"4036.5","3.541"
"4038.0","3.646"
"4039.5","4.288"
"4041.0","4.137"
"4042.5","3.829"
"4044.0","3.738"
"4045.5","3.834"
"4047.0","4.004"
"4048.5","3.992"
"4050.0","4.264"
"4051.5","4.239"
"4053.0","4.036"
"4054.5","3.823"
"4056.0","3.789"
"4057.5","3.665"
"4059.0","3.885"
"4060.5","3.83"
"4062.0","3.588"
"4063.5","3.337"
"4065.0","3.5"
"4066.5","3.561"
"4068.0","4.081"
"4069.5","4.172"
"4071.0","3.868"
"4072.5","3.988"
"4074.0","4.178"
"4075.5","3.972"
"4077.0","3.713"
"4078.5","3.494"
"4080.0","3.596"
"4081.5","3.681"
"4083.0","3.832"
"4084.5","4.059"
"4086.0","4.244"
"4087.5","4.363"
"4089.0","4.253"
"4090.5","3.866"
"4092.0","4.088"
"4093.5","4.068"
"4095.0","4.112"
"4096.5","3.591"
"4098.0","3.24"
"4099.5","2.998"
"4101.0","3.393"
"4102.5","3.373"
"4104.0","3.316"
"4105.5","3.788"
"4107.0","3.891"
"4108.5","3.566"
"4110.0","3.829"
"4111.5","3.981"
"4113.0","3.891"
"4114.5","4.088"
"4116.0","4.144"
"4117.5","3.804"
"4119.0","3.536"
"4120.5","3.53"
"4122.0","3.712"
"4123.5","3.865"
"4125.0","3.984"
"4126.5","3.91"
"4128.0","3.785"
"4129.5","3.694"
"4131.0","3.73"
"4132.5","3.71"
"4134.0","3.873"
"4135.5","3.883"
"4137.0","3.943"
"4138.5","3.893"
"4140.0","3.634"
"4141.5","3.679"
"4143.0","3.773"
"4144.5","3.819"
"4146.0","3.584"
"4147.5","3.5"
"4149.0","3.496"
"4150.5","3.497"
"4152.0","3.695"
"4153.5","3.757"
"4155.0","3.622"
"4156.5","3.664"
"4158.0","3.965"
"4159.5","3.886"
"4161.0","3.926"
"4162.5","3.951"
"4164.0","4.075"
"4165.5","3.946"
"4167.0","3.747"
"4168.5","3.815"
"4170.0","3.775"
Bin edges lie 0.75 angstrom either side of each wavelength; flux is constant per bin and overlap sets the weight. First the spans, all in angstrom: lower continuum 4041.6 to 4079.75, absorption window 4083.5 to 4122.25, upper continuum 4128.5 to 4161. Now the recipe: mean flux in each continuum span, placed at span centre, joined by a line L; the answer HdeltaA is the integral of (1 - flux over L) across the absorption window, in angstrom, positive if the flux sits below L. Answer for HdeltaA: -0.05 angstrom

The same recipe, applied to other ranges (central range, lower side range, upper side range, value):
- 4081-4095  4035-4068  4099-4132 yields -1.1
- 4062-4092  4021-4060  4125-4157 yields -0.5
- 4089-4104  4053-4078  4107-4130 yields 0.7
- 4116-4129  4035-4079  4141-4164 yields 0.0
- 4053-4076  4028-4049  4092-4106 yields -0.9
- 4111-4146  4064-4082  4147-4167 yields -0.3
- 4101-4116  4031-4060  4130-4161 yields 0.1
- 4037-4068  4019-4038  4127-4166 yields -0.7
